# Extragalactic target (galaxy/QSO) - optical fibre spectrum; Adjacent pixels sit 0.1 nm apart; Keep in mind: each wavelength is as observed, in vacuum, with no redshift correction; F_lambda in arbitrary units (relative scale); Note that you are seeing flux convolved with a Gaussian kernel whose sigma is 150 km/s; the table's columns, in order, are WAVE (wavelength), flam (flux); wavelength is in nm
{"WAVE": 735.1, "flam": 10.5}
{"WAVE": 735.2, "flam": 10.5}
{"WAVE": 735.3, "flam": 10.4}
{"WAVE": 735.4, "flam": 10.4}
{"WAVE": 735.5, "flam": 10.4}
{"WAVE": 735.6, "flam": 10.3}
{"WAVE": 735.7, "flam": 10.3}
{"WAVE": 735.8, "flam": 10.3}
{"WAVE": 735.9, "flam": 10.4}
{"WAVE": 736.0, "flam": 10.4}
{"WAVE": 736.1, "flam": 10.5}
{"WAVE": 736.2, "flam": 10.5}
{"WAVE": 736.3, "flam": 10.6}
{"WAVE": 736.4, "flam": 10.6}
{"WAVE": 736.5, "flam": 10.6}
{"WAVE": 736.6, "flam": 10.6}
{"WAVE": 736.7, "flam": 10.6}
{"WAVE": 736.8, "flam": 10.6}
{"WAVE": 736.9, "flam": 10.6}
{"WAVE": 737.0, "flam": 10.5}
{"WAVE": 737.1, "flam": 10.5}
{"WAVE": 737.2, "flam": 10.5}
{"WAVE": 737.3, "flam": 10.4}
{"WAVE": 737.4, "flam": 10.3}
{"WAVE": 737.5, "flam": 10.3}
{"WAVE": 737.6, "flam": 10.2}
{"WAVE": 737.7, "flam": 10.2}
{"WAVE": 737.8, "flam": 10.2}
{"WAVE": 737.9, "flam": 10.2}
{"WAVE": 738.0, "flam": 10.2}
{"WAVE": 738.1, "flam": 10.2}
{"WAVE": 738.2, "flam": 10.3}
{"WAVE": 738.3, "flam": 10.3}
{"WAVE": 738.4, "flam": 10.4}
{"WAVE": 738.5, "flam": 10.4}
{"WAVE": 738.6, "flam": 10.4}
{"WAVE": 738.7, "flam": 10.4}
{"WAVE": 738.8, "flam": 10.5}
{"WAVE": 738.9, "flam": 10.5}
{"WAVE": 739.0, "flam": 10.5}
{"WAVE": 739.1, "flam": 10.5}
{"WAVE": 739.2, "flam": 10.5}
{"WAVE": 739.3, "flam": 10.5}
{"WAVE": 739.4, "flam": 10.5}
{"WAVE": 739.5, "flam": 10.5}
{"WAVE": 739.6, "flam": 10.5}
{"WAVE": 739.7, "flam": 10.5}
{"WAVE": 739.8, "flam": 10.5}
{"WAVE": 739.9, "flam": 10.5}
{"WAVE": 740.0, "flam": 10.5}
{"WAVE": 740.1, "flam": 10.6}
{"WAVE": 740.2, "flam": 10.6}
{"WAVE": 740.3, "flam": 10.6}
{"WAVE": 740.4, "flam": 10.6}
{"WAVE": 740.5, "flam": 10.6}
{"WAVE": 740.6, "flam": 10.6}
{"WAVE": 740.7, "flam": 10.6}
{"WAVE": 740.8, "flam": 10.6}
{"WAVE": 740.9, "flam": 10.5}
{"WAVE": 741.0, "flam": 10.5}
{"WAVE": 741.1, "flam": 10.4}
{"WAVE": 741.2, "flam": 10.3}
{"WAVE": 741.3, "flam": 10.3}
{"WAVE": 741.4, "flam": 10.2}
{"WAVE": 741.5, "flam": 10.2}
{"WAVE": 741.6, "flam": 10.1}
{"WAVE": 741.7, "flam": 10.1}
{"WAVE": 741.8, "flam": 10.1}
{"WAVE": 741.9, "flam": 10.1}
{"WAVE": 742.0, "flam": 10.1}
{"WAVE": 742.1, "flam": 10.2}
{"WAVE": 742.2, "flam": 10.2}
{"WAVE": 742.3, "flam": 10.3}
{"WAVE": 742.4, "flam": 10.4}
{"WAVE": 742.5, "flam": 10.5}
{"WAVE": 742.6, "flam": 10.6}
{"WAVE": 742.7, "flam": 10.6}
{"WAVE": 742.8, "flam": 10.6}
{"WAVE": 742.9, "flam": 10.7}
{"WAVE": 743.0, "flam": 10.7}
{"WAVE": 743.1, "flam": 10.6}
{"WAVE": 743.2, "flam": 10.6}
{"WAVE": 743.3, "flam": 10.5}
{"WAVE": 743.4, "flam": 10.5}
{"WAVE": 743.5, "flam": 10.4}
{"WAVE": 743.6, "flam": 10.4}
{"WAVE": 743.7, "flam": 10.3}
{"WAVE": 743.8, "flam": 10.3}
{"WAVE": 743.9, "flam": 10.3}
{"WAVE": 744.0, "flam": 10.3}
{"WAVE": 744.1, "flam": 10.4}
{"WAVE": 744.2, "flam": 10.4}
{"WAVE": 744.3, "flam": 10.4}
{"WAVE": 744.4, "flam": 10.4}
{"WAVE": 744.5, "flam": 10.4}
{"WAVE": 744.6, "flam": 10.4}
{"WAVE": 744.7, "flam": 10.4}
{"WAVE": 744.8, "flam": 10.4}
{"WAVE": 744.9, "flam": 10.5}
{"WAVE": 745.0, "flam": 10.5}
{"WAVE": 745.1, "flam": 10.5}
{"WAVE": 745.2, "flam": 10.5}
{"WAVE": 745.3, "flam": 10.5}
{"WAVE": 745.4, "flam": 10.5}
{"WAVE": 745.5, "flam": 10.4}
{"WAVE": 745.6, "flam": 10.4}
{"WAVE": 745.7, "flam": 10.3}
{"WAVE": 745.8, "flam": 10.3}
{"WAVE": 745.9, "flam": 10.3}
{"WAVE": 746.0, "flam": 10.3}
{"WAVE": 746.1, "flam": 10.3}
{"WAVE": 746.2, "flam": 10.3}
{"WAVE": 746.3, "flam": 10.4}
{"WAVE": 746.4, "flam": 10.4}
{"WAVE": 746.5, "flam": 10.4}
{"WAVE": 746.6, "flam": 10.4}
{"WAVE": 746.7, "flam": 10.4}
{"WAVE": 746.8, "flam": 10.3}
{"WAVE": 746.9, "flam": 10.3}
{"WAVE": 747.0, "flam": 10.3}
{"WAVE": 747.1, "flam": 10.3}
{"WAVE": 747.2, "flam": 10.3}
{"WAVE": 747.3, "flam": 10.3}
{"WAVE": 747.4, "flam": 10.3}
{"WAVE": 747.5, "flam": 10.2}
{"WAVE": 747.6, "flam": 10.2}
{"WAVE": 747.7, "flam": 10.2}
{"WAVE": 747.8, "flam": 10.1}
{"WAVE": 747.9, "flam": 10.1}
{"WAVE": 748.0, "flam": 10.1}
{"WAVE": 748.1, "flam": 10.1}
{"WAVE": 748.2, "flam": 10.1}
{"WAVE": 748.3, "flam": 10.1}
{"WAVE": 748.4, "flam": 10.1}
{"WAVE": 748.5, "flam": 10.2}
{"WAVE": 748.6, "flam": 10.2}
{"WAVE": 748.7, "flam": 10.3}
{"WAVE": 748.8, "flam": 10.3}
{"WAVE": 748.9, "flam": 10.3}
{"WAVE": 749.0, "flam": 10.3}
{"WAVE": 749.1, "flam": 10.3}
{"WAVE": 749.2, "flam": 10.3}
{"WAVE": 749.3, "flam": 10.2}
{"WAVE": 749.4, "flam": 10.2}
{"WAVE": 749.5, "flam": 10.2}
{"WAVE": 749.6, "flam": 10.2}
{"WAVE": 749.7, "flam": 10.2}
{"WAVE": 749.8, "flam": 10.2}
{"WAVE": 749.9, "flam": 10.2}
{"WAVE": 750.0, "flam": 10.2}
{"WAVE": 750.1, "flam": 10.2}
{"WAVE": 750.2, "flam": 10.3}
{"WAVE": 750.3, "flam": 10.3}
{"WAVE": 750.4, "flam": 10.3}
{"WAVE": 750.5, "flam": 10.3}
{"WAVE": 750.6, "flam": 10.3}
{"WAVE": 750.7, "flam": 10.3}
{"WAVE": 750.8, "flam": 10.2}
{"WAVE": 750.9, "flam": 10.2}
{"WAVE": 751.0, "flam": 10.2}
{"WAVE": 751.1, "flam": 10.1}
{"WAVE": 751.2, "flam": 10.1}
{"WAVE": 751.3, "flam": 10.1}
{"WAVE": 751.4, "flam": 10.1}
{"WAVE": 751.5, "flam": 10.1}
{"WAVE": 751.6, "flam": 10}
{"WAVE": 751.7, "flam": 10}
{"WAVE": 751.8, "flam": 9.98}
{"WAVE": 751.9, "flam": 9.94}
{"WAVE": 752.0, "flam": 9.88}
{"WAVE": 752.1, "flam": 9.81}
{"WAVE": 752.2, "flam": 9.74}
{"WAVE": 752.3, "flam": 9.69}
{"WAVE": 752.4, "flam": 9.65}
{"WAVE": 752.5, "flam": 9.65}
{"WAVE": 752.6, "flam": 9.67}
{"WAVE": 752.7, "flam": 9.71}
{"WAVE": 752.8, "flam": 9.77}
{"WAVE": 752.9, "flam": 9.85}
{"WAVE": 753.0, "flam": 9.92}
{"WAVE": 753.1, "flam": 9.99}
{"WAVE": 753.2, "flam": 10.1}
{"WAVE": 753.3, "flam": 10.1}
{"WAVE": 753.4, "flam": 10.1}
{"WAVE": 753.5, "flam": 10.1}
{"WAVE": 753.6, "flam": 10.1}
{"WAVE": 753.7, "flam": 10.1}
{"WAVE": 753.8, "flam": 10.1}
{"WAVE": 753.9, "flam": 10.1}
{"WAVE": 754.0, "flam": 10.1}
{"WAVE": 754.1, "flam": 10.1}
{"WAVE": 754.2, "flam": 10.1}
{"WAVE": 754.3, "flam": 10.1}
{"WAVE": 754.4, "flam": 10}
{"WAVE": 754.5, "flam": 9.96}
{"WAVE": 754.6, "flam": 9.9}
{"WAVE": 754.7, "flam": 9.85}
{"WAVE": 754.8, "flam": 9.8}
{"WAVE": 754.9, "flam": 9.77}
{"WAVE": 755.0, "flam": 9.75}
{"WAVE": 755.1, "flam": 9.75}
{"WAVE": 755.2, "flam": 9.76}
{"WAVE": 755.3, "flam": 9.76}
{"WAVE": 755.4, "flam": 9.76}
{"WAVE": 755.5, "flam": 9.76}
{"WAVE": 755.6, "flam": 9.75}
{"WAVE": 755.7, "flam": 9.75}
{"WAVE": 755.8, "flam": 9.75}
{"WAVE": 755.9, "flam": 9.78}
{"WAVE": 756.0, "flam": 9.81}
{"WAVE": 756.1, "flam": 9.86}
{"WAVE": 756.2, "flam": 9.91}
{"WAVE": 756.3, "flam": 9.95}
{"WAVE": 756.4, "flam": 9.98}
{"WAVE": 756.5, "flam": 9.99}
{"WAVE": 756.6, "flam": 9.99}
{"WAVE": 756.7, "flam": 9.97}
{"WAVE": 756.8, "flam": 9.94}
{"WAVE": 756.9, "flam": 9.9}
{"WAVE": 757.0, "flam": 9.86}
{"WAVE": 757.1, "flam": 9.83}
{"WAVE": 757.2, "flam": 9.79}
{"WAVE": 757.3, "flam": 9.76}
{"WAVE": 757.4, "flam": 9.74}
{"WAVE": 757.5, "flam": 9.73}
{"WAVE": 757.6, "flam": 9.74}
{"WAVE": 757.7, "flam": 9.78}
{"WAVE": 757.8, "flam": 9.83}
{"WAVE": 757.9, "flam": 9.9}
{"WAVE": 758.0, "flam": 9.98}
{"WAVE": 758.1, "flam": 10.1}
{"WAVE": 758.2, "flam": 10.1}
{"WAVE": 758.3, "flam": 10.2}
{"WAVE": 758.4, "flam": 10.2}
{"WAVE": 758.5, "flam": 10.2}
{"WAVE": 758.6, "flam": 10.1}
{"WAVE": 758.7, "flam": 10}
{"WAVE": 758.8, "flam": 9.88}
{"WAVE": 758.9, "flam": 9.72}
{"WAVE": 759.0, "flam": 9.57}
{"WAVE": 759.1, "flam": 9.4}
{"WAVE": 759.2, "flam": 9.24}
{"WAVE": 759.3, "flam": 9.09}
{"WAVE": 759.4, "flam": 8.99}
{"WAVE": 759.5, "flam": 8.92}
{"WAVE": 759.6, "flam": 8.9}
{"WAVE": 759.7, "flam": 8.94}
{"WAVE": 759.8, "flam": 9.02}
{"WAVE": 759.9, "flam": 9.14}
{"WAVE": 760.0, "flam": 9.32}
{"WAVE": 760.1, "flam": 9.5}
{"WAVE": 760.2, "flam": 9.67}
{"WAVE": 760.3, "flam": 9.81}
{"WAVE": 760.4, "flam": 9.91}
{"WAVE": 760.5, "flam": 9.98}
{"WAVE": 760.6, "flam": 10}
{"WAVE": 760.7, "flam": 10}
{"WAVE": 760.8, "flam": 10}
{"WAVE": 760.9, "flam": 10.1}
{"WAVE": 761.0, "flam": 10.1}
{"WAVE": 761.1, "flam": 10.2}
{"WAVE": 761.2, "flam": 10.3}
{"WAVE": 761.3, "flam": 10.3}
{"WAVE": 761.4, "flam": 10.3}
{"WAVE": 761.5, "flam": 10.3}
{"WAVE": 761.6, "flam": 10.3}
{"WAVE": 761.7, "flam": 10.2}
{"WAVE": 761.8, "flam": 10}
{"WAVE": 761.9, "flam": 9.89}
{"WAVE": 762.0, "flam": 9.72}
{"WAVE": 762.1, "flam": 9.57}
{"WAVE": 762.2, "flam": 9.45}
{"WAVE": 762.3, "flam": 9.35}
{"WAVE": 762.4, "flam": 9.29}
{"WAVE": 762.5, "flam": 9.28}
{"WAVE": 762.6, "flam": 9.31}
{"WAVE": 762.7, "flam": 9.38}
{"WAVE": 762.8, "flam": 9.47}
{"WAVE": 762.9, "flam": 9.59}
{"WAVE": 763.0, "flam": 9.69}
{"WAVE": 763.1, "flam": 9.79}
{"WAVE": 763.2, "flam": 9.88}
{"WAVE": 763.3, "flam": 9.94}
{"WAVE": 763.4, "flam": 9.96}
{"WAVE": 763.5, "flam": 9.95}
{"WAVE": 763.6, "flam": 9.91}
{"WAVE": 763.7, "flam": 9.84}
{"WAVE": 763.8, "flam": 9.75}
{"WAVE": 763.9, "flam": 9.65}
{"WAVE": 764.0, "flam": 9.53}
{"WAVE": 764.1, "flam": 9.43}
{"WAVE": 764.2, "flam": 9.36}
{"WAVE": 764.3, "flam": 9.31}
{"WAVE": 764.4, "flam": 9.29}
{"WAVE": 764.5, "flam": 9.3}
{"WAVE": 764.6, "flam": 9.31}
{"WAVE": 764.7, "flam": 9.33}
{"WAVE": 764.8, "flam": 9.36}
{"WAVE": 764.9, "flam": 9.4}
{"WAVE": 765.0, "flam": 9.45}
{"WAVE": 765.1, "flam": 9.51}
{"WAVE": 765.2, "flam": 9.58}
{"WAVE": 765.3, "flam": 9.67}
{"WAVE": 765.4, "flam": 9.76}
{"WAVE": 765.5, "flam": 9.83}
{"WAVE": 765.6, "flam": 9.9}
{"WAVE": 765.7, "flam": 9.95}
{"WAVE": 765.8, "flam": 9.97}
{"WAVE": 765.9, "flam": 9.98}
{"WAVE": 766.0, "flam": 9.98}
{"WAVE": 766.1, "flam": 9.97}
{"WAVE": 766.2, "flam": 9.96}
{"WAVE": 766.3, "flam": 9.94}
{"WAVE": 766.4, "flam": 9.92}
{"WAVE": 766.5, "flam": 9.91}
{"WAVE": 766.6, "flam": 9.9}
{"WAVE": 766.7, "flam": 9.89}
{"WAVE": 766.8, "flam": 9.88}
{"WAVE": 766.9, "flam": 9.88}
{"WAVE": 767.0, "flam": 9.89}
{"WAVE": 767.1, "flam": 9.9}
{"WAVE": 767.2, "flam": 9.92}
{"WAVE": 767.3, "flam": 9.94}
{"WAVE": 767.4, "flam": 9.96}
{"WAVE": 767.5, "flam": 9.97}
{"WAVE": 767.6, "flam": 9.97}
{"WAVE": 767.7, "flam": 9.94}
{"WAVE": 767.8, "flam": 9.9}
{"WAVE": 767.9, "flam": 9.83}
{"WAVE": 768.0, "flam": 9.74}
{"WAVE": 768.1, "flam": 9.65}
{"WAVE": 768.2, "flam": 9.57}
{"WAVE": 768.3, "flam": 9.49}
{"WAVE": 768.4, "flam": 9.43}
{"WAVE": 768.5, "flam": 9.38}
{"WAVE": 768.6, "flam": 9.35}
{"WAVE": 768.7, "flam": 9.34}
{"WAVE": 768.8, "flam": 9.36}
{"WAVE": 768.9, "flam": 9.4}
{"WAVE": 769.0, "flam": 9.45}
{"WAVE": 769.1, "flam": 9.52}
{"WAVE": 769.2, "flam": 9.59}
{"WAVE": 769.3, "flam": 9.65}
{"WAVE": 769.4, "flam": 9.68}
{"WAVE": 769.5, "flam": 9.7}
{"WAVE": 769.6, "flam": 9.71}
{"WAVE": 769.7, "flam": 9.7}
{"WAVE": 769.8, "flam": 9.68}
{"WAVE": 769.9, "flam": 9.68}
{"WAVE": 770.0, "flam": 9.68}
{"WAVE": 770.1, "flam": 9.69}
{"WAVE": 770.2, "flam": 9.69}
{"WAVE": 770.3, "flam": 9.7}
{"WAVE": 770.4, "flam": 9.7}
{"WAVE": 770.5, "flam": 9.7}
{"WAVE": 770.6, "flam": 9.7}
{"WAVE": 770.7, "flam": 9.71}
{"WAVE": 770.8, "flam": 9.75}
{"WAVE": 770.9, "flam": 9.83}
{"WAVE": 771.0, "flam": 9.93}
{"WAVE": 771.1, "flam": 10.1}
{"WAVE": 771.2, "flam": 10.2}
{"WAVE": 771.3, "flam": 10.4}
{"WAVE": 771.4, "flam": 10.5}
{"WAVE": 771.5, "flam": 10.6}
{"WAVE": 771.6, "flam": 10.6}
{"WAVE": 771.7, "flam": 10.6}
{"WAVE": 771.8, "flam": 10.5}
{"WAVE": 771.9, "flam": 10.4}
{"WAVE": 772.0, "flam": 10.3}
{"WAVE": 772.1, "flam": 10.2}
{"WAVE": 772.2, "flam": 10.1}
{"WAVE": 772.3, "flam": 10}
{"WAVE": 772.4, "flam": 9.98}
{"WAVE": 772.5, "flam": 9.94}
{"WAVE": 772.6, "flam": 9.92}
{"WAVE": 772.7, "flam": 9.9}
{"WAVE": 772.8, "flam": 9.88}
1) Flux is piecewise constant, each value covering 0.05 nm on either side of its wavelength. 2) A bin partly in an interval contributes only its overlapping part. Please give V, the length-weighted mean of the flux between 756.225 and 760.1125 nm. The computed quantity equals 9.7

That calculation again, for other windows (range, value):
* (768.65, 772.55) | 9.9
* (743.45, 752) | 10.3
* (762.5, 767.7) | 9.73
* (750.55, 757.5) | 9.93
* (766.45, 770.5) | 9.71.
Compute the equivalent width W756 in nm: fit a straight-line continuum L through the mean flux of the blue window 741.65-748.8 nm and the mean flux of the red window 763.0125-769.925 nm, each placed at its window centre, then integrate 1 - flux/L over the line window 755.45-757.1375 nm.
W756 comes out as 0.02 nm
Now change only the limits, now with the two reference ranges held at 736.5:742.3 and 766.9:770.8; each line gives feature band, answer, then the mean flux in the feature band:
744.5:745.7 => -0.02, 10.4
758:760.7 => 0.08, 9.63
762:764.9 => 0.08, 9.55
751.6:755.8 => 0.07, 9.9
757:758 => 0.02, 9.8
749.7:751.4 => -0.01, 10.2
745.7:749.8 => -0.02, 10.3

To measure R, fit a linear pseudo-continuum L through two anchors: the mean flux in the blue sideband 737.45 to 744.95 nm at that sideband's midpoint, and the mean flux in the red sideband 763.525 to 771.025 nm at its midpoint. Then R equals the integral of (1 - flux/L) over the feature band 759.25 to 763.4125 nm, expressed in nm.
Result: 0.07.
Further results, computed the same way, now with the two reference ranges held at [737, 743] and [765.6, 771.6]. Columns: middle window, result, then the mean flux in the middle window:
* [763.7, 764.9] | 0.06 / 9.44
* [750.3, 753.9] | 0.05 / 10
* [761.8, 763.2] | 0.05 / 9.55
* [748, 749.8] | 0.00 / 10.2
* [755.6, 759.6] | 0.10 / 9.79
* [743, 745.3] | -0.03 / 10.4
